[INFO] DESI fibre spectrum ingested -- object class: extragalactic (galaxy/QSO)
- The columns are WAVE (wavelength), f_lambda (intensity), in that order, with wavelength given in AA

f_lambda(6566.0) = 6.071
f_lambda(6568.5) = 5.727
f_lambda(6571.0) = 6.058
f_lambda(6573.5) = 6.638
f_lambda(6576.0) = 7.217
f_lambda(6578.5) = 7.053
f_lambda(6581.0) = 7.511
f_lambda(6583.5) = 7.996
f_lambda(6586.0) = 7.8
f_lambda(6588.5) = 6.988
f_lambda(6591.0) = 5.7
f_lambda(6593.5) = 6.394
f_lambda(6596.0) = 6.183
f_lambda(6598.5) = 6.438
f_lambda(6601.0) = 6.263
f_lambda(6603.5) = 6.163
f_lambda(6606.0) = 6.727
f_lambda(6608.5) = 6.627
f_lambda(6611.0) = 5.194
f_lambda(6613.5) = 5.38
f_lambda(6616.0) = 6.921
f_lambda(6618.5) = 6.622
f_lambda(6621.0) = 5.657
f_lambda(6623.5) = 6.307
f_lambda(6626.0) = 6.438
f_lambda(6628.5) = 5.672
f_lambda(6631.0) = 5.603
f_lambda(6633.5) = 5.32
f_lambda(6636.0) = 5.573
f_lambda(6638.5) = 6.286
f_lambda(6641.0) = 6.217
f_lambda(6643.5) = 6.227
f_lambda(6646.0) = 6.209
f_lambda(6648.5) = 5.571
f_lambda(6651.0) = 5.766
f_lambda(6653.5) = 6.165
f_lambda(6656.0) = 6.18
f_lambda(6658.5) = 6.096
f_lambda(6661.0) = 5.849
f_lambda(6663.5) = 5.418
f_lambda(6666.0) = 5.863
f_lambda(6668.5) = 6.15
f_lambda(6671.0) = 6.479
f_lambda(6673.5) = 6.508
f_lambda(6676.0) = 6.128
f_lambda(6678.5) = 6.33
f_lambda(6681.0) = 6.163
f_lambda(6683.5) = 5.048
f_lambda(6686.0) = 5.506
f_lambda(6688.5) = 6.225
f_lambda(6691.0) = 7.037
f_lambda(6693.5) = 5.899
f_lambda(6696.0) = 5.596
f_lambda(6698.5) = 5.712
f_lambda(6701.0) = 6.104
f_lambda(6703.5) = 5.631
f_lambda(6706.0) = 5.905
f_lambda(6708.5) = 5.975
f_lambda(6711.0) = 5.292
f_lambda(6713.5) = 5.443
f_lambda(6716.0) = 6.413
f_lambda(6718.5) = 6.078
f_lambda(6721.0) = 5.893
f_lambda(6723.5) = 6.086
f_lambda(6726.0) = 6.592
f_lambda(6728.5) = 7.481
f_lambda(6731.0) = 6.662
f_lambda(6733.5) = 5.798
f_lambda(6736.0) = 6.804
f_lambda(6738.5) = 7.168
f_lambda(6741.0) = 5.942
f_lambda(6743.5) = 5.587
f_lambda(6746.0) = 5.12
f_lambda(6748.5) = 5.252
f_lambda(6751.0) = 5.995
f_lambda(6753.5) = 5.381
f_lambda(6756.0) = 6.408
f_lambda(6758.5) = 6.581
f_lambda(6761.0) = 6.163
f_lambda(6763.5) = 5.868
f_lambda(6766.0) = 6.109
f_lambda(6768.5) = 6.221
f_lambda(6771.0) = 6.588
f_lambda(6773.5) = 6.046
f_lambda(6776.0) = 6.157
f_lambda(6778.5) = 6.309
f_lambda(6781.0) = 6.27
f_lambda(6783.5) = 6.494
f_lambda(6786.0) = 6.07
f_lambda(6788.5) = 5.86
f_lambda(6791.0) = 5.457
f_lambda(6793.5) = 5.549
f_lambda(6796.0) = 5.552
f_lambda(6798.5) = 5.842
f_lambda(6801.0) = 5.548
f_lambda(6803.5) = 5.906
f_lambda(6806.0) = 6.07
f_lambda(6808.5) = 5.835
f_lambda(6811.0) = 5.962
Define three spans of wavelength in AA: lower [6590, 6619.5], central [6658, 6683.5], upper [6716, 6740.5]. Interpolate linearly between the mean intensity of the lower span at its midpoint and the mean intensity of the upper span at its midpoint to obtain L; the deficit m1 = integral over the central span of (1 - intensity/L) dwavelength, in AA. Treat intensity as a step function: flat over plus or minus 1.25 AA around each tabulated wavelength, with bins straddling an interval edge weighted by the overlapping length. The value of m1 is 1.3 AA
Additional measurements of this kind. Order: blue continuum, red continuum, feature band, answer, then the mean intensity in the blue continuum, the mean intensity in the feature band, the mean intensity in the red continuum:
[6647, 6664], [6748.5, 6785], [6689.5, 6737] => -0.8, 5.89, 6.12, 6.15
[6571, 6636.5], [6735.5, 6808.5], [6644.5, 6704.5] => 2.4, 6.4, 5.99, 6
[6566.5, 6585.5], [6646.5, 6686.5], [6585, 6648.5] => 2.9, 6.89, 6.18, 5.96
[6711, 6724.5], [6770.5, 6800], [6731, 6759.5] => -0.4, 5.92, 6.03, 6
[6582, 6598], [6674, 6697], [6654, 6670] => 0.7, 6.83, 5.95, 6.01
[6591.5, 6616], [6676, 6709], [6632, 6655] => 0.6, 6.18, 5.93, 5.94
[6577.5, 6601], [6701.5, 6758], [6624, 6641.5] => 1.9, 6.86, 5.88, 6.05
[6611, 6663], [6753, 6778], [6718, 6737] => -1.0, 5.98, 6.43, 6.18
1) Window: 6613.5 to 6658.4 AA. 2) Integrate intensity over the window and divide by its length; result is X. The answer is 6.03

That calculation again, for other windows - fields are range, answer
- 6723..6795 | 6.14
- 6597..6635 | 6.09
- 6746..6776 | 6.02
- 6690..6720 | 5.91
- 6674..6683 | 6.14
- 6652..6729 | 6.03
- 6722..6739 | 6.62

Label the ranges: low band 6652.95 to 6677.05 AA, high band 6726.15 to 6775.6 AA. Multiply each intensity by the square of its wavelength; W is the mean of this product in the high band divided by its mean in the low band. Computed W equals 1.0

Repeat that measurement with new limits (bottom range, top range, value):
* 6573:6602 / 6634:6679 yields 0.90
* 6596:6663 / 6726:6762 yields 1.06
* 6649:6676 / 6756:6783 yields 1.07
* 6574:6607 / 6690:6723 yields 0.90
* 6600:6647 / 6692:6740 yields 1.04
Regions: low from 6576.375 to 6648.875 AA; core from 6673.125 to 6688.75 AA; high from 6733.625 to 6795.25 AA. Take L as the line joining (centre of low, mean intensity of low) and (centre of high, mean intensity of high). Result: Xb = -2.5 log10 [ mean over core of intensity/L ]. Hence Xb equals 0.047 mag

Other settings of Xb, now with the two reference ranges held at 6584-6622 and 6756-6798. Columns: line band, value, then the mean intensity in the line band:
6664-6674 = 0.017 mag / 6.17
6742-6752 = 0.121 mag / 5.49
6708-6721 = 0.064 mag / 5.84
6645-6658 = 0.055 mag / 5.98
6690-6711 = 0.051 mag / 5.93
